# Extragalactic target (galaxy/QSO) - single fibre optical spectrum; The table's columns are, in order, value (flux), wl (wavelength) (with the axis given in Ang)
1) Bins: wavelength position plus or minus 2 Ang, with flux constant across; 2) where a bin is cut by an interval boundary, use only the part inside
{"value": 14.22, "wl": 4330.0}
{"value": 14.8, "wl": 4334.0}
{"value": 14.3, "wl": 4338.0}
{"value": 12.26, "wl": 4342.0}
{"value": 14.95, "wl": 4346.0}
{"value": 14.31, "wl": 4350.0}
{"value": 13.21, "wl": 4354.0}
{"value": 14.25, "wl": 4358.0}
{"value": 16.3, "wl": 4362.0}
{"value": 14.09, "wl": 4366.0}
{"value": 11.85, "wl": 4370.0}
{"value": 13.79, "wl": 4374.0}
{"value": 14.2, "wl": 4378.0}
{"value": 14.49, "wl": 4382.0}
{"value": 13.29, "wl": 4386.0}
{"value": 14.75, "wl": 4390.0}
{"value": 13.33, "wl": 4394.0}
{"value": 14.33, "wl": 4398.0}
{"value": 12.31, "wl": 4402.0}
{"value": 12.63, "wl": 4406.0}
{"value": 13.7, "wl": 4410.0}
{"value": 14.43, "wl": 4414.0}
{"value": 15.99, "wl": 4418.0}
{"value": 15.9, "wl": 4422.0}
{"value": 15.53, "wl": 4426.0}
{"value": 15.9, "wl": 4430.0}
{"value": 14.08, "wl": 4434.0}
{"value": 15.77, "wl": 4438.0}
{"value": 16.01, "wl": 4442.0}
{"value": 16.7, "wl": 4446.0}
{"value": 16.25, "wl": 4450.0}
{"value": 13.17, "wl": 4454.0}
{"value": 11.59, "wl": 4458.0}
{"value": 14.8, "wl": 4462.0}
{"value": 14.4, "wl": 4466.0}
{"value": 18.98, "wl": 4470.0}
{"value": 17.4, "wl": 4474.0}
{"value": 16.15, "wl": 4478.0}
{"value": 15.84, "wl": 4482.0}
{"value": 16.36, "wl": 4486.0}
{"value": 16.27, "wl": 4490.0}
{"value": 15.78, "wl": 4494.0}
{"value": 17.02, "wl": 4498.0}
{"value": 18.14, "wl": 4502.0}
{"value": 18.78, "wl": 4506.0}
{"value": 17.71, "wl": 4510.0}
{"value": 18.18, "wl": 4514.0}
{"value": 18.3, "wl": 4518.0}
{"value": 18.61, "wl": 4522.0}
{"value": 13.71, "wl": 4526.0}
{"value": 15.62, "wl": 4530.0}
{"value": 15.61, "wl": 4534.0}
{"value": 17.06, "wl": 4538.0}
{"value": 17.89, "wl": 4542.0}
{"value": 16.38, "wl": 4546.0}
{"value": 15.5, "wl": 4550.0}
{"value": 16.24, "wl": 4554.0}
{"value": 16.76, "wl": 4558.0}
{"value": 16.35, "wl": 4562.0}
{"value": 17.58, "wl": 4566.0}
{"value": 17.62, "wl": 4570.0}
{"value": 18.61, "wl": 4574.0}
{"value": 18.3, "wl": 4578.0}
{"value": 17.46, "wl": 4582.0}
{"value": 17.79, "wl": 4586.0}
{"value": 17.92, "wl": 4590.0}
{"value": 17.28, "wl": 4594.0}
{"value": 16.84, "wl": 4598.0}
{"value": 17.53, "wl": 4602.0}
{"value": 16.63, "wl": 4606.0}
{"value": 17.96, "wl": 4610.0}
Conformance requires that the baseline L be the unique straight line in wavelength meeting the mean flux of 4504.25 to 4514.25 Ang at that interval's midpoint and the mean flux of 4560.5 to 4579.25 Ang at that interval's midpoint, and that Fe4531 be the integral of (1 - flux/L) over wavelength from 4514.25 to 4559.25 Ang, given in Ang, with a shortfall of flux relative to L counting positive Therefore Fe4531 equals 3.5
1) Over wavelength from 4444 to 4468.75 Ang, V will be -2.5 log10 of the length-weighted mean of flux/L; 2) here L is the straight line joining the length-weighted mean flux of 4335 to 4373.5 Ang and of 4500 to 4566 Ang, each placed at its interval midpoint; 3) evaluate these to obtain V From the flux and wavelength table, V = 0.07 mag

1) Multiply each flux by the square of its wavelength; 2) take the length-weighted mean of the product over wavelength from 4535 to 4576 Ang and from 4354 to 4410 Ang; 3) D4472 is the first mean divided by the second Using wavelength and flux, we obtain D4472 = 1.33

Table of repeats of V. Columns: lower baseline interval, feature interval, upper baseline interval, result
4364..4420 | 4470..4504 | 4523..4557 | -0.10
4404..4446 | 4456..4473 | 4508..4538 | 0.05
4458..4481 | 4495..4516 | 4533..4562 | -0.11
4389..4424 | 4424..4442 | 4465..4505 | -0.03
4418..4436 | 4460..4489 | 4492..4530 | 0.01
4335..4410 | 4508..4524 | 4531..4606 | -0.12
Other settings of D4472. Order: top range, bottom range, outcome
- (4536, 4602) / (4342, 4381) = 1.35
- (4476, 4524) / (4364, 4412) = 1.34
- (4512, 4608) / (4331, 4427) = 1.31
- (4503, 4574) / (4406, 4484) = 1.16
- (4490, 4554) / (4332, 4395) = 1.29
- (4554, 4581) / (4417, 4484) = 1.18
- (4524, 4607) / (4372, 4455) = 1.24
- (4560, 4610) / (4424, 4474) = 1.21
